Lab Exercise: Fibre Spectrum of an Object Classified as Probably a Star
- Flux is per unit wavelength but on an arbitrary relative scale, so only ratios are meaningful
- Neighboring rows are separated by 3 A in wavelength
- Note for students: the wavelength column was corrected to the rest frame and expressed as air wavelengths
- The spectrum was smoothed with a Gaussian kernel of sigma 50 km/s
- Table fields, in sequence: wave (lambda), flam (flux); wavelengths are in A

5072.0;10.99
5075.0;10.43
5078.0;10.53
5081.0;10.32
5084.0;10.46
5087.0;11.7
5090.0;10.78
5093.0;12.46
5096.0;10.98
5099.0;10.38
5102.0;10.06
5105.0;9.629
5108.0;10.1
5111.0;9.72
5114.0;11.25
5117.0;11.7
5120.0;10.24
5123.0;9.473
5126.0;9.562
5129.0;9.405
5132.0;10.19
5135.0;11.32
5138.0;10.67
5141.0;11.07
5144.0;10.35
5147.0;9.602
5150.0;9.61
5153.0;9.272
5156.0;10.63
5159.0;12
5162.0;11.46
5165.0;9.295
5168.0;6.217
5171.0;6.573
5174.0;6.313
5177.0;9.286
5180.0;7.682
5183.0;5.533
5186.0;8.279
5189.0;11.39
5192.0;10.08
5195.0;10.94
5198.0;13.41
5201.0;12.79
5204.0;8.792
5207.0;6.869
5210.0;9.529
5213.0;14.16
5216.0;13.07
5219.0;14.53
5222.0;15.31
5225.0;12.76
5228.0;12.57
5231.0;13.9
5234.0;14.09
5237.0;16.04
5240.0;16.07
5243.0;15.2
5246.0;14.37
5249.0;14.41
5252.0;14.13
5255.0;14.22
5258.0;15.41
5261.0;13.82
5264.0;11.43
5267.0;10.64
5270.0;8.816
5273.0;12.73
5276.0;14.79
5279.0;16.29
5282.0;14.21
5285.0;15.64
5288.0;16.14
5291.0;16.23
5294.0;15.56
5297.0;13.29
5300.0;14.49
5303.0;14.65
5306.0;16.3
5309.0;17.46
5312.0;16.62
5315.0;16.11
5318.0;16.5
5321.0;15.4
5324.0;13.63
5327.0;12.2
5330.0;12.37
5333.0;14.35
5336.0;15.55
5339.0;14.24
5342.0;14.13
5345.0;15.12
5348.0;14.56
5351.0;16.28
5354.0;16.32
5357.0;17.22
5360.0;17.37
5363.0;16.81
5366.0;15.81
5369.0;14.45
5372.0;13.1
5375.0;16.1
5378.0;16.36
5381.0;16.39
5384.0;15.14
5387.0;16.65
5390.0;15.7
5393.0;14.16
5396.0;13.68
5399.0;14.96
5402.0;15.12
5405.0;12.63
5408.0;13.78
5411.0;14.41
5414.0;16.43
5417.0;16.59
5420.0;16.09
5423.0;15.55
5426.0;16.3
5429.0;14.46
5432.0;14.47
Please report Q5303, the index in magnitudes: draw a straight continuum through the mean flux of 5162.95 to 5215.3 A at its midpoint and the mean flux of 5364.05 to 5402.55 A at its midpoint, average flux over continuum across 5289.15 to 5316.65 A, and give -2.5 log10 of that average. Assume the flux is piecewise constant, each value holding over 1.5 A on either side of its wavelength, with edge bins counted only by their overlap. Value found -0.22 mag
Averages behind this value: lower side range 9.33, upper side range 15.2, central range 15.6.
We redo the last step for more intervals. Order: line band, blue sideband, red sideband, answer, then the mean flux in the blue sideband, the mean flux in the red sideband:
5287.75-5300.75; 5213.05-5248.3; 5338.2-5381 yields -0.01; 14.3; 15.6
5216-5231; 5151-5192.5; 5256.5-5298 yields -0.21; 8.84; 13.9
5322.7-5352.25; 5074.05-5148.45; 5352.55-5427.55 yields 0.02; 10.5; 15.5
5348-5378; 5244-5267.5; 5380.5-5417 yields -0.09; 13.7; 14.9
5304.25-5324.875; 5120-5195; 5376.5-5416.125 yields -0.22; 9.43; 15.1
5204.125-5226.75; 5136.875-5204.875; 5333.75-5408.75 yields -0.11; 9.62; 15.3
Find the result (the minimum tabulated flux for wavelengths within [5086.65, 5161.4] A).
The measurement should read 9.272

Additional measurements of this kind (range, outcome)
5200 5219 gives 6.869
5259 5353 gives 8.816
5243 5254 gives 14.13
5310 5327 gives 12.2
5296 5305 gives 13.29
